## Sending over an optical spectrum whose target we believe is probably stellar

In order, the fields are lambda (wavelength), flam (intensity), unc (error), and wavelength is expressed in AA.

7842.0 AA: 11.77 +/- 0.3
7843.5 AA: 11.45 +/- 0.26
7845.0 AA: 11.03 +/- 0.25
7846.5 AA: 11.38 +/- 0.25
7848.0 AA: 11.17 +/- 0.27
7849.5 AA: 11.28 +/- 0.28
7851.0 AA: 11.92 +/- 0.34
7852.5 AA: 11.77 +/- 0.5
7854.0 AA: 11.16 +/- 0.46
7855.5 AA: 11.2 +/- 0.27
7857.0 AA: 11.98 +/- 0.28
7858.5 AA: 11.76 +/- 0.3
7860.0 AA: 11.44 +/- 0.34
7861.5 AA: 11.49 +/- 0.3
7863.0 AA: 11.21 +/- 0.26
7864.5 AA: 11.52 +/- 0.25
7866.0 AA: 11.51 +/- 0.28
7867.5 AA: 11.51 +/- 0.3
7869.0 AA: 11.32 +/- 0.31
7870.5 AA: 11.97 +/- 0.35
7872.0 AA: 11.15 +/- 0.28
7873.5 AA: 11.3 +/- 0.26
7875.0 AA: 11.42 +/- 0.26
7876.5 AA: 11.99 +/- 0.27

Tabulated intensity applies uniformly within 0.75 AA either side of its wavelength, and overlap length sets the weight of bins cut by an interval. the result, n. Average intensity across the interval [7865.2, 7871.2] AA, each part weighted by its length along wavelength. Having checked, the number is 11.6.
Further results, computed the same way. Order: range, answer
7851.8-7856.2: 11.4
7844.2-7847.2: 11.2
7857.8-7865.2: 11.5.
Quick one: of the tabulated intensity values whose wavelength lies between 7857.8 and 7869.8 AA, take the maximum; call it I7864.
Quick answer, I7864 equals 11.76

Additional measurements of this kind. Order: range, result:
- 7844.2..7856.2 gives 11.92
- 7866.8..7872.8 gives 11.97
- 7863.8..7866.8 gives 11.52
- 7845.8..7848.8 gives 11.38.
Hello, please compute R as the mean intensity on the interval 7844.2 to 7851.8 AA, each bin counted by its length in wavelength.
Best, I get 11.4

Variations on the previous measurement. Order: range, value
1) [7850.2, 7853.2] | 11.8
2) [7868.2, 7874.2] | 11.4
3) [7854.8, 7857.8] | 11.6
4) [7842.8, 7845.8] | 11.2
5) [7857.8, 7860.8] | 11.6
